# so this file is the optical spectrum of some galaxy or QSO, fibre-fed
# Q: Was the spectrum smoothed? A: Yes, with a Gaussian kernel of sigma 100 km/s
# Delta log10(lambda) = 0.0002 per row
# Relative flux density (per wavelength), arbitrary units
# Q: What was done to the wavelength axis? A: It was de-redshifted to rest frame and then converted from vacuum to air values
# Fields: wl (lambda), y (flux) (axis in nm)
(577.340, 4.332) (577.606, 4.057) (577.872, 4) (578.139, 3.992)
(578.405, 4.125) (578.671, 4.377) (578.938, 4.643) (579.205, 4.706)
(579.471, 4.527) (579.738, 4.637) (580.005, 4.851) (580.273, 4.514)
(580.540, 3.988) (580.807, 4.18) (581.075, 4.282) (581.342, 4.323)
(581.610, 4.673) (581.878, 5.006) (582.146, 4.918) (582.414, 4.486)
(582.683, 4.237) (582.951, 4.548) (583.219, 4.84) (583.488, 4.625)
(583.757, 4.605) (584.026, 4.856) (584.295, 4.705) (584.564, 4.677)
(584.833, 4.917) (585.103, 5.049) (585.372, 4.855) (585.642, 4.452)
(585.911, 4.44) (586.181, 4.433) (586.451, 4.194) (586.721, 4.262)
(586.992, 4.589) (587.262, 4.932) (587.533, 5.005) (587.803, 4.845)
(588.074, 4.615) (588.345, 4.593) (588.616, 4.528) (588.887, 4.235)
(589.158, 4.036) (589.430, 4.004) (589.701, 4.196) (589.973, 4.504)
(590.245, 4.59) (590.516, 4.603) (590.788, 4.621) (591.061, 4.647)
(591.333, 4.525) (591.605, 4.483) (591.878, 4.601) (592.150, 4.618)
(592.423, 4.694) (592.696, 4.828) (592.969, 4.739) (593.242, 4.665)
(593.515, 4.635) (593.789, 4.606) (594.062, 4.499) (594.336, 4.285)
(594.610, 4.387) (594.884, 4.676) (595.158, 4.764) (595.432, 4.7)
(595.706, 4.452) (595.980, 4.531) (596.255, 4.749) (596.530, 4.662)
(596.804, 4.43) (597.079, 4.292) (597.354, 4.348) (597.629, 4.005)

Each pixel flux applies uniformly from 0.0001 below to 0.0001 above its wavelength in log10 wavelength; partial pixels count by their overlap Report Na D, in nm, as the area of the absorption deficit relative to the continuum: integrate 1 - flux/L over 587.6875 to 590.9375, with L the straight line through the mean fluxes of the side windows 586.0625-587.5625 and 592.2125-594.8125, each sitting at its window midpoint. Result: 0.081 nm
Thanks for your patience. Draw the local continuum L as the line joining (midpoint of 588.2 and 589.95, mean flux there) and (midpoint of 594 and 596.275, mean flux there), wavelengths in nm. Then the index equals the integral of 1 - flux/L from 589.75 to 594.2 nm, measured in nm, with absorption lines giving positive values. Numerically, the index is -0.20 nm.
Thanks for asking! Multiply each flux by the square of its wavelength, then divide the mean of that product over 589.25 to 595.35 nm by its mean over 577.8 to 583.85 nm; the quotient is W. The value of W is 1.05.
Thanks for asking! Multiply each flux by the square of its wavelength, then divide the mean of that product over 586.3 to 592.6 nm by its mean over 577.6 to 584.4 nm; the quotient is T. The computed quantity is 1.03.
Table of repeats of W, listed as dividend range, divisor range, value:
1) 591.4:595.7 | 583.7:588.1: 1.01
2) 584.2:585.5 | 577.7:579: 1.18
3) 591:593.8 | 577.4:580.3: 1.11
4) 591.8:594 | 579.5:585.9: 1.05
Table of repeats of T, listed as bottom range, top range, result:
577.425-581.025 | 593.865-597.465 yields 1.10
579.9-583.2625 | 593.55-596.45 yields 1.06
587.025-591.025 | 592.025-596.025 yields 1.04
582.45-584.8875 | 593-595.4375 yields 1.02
